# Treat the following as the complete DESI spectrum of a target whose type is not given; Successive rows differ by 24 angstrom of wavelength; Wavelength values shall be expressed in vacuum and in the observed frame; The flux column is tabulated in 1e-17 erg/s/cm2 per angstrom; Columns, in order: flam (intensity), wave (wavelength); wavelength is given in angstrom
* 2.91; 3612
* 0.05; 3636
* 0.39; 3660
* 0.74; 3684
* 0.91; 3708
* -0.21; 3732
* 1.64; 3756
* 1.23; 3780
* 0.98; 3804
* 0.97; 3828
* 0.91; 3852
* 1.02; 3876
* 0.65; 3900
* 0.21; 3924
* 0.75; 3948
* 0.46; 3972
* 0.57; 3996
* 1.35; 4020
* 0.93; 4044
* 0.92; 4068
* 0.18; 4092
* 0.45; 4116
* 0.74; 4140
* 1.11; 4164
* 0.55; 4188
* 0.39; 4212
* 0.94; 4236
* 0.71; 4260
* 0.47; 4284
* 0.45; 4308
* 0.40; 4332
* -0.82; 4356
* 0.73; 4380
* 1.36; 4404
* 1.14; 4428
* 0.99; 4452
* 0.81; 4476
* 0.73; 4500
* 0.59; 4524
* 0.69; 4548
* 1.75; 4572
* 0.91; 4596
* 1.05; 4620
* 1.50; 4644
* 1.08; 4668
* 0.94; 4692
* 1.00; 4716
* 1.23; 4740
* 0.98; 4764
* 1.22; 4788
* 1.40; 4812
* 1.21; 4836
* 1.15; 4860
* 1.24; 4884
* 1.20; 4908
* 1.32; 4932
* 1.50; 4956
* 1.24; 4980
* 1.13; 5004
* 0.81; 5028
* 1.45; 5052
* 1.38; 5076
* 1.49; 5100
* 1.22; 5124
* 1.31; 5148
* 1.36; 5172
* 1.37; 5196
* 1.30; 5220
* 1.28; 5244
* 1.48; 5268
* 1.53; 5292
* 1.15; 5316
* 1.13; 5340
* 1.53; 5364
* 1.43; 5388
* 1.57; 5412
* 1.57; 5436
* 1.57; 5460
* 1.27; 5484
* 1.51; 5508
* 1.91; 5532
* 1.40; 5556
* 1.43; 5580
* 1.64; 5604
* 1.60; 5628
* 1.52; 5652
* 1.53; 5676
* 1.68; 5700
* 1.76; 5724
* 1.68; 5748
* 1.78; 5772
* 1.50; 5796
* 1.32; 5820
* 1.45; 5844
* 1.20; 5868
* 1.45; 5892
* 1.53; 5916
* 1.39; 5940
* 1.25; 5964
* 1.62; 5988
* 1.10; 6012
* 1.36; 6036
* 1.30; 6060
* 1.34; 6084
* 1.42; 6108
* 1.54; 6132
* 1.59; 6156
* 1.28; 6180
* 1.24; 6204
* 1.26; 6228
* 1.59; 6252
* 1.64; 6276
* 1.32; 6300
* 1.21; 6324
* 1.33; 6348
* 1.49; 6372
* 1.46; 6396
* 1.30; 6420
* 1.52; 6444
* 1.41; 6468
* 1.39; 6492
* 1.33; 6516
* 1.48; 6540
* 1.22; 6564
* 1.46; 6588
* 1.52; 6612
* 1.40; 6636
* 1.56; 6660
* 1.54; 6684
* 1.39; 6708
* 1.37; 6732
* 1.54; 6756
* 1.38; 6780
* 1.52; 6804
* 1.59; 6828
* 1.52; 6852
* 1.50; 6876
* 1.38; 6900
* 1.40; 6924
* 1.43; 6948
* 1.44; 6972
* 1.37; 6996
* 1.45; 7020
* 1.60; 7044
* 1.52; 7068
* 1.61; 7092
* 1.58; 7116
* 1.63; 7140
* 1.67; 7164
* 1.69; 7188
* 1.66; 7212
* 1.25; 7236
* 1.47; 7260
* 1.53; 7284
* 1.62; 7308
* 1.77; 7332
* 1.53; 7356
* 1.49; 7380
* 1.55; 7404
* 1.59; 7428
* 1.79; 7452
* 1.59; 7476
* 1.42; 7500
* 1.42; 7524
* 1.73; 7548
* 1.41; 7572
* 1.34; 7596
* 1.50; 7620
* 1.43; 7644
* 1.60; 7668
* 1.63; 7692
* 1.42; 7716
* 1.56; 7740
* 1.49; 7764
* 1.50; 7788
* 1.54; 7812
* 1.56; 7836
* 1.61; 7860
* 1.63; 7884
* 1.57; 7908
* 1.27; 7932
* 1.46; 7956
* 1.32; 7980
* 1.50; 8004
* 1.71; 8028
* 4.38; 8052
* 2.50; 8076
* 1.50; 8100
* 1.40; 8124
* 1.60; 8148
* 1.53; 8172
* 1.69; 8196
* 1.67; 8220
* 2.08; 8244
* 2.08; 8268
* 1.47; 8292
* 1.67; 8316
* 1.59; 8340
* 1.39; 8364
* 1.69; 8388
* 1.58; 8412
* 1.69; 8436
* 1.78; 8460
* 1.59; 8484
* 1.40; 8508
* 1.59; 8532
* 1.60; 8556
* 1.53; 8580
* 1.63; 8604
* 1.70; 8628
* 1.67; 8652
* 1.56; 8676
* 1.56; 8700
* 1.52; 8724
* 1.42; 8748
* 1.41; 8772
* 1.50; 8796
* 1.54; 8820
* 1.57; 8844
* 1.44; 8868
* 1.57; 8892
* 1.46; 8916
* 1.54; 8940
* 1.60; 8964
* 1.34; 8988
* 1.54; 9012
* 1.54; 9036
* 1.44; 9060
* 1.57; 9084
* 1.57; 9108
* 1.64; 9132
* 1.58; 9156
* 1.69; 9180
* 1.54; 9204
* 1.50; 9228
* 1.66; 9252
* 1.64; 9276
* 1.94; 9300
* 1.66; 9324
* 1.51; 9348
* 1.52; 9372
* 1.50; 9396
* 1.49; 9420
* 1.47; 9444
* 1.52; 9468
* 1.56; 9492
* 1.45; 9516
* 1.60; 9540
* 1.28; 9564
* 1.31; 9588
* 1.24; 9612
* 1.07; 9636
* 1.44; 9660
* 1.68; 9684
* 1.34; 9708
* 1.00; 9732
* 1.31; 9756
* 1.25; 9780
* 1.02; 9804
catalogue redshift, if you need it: 0.23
